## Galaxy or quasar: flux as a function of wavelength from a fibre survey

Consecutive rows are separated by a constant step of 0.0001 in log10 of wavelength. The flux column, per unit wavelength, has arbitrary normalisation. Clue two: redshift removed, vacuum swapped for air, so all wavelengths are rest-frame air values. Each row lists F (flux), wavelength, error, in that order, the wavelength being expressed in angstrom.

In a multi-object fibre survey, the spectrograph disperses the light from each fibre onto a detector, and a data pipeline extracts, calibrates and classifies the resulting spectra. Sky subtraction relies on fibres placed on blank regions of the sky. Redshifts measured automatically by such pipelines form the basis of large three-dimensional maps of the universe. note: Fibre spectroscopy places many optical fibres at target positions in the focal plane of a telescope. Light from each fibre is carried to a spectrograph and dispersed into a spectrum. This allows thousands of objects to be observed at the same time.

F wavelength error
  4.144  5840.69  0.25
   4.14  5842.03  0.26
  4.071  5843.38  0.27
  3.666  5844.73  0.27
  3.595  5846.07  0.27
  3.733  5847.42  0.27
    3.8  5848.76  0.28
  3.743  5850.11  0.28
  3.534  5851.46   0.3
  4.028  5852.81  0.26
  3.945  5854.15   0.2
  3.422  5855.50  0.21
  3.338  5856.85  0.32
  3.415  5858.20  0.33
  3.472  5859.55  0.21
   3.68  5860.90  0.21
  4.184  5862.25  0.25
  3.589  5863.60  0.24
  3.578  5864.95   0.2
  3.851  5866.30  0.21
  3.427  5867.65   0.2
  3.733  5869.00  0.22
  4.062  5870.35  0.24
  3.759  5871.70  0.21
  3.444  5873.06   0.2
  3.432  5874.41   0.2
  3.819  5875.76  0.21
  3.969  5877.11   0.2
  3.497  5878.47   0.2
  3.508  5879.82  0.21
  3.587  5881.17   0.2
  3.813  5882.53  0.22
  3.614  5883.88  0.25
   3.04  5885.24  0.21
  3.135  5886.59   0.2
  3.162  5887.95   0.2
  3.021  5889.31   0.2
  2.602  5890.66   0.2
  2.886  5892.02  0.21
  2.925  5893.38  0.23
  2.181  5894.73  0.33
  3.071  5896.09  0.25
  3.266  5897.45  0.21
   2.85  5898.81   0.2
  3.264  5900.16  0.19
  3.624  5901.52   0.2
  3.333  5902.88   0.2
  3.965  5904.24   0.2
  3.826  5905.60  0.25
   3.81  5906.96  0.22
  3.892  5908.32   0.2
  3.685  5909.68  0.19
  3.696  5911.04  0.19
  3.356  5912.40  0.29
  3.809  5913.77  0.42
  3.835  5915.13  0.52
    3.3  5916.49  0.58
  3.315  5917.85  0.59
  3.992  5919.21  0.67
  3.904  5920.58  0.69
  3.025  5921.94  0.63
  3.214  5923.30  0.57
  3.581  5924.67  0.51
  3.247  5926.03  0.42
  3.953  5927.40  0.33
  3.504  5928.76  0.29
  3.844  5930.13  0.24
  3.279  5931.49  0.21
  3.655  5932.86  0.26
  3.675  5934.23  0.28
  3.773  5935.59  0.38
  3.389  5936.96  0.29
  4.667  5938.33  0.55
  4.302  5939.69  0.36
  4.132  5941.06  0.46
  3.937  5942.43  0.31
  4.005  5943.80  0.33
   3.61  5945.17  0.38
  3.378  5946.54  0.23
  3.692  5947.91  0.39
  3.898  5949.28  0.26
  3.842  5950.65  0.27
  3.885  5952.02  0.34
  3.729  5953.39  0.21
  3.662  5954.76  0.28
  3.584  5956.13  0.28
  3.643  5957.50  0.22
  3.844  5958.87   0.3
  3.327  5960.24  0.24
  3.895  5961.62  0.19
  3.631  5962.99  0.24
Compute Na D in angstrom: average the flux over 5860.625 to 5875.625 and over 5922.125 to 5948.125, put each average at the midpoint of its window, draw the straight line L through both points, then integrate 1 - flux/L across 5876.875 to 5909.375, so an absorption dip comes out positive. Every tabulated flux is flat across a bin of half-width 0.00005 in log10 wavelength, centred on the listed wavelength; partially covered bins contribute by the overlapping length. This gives 3.4 angstrom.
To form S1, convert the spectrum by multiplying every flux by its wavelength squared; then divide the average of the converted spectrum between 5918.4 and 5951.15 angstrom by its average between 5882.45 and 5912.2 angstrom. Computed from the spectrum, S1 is 1.15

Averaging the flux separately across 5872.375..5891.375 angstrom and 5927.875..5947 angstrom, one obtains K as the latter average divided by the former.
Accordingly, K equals 1.1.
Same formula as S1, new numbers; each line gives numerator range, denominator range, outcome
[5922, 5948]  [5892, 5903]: 1.24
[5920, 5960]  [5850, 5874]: 1.04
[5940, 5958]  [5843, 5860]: 1.06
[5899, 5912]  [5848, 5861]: 1.02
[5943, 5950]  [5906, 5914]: 1.02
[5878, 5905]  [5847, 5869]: 0.89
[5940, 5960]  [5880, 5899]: 1.24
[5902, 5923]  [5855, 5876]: 1.02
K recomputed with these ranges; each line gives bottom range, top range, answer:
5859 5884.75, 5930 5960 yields 1.03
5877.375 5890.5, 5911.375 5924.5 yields 1.05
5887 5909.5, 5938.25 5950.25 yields 1.21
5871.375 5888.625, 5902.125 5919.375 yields 1.04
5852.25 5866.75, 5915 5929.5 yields 0.96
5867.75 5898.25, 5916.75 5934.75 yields 1.06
